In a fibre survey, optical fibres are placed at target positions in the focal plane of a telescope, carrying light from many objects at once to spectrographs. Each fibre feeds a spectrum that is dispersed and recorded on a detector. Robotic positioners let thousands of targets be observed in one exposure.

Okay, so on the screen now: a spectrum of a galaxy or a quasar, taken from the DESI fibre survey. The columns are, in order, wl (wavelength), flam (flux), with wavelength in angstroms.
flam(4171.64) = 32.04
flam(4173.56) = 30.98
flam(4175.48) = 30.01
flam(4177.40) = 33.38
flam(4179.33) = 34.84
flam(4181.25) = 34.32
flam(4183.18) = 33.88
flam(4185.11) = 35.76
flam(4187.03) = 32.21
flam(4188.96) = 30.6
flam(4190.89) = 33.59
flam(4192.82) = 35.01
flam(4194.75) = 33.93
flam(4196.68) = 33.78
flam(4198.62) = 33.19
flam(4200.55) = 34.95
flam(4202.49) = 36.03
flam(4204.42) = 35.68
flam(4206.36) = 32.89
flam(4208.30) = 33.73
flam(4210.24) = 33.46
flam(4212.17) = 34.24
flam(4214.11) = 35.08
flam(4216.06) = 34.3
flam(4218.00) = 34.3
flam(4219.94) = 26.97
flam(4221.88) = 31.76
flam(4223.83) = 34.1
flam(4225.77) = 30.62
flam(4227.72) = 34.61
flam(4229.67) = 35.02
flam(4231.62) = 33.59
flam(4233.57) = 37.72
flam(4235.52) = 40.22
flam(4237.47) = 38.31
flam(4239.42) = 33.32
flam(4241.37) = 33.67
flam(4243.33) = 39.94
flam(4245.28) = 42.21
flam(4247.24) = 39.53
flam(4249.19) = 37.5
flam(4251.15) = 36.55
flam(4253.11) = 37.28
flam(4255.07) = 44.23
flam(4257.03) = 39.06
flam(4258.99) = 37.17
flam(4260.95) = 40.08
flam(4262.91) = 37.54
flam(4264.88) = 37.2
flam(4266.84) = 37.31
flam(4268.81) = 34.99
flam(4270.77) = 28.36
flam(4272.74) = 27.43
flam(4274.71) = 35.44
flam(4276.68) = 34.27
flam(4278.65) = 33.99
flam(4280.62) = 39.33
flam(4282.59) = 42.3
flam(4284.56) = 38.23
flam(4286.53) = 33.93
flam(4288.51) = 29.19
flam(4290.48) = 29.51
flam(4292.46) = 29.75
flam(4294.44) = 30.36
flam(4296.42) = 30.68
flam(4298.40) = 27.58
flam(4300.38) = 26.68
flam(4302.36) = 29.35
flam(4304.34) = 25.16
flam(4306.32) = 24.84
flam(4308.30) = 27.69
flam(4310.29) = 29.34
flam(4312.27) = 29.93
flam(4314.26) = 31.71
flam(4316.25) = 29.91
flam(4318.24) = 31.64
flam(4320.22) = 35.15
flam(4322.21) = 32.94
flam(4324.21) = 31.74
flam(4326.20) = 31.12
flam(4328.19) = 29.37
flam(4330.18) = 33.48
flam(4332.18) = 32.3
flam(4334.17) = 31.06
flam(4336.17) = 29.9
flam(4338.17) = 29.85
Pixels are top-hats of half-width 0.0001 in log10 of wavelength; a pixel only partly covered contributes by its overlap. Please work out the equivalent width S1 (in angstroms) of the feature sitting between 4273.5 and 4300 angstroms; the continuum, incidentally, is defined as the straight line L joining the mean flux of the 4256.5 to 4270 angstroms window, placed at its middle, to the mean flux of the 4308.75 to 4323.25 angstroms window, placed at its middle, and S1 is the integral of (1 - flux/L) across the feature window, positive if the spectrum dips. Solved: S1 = 1.2 angstroms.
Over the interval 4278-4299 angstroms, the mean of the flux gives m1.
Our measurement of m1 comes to 33.3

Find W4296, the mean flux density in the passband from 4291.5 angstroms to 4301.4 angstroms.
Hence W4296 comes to 29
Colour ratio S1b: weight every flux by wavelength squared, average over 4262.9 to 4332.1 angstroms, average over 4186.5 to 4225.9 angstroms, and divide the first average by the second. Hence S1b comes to 0.99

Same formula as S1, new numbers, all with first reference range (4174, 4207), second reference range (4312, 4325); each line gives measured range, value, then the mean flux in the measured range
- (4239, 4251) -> -1.76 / 37.8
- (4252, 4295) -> -3.66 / 35.4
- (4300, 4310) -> 1.62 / 26.9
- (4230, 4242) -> -1.11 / 36.2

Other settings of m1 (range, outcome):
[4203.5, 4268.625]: 36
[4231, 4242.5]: 36.3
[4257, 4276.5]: 35.2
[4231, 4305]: 35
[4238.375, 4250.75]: 37.7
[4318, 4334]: 32.2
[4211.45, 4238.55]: 34.3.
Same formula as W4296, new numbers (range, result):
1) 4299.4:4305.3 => 27.1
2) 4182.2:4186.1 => 34.8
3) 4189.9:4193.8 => 34.3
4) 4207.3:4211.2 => 33.6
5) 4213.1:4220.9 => 32.7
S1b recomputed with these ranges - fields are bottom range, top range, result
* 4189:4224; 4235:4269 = 1.16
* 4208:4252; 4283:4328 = 0.89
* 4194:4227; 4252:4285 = 1.13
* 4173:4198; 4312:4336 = 1.02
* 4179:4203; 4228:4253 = 1.12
